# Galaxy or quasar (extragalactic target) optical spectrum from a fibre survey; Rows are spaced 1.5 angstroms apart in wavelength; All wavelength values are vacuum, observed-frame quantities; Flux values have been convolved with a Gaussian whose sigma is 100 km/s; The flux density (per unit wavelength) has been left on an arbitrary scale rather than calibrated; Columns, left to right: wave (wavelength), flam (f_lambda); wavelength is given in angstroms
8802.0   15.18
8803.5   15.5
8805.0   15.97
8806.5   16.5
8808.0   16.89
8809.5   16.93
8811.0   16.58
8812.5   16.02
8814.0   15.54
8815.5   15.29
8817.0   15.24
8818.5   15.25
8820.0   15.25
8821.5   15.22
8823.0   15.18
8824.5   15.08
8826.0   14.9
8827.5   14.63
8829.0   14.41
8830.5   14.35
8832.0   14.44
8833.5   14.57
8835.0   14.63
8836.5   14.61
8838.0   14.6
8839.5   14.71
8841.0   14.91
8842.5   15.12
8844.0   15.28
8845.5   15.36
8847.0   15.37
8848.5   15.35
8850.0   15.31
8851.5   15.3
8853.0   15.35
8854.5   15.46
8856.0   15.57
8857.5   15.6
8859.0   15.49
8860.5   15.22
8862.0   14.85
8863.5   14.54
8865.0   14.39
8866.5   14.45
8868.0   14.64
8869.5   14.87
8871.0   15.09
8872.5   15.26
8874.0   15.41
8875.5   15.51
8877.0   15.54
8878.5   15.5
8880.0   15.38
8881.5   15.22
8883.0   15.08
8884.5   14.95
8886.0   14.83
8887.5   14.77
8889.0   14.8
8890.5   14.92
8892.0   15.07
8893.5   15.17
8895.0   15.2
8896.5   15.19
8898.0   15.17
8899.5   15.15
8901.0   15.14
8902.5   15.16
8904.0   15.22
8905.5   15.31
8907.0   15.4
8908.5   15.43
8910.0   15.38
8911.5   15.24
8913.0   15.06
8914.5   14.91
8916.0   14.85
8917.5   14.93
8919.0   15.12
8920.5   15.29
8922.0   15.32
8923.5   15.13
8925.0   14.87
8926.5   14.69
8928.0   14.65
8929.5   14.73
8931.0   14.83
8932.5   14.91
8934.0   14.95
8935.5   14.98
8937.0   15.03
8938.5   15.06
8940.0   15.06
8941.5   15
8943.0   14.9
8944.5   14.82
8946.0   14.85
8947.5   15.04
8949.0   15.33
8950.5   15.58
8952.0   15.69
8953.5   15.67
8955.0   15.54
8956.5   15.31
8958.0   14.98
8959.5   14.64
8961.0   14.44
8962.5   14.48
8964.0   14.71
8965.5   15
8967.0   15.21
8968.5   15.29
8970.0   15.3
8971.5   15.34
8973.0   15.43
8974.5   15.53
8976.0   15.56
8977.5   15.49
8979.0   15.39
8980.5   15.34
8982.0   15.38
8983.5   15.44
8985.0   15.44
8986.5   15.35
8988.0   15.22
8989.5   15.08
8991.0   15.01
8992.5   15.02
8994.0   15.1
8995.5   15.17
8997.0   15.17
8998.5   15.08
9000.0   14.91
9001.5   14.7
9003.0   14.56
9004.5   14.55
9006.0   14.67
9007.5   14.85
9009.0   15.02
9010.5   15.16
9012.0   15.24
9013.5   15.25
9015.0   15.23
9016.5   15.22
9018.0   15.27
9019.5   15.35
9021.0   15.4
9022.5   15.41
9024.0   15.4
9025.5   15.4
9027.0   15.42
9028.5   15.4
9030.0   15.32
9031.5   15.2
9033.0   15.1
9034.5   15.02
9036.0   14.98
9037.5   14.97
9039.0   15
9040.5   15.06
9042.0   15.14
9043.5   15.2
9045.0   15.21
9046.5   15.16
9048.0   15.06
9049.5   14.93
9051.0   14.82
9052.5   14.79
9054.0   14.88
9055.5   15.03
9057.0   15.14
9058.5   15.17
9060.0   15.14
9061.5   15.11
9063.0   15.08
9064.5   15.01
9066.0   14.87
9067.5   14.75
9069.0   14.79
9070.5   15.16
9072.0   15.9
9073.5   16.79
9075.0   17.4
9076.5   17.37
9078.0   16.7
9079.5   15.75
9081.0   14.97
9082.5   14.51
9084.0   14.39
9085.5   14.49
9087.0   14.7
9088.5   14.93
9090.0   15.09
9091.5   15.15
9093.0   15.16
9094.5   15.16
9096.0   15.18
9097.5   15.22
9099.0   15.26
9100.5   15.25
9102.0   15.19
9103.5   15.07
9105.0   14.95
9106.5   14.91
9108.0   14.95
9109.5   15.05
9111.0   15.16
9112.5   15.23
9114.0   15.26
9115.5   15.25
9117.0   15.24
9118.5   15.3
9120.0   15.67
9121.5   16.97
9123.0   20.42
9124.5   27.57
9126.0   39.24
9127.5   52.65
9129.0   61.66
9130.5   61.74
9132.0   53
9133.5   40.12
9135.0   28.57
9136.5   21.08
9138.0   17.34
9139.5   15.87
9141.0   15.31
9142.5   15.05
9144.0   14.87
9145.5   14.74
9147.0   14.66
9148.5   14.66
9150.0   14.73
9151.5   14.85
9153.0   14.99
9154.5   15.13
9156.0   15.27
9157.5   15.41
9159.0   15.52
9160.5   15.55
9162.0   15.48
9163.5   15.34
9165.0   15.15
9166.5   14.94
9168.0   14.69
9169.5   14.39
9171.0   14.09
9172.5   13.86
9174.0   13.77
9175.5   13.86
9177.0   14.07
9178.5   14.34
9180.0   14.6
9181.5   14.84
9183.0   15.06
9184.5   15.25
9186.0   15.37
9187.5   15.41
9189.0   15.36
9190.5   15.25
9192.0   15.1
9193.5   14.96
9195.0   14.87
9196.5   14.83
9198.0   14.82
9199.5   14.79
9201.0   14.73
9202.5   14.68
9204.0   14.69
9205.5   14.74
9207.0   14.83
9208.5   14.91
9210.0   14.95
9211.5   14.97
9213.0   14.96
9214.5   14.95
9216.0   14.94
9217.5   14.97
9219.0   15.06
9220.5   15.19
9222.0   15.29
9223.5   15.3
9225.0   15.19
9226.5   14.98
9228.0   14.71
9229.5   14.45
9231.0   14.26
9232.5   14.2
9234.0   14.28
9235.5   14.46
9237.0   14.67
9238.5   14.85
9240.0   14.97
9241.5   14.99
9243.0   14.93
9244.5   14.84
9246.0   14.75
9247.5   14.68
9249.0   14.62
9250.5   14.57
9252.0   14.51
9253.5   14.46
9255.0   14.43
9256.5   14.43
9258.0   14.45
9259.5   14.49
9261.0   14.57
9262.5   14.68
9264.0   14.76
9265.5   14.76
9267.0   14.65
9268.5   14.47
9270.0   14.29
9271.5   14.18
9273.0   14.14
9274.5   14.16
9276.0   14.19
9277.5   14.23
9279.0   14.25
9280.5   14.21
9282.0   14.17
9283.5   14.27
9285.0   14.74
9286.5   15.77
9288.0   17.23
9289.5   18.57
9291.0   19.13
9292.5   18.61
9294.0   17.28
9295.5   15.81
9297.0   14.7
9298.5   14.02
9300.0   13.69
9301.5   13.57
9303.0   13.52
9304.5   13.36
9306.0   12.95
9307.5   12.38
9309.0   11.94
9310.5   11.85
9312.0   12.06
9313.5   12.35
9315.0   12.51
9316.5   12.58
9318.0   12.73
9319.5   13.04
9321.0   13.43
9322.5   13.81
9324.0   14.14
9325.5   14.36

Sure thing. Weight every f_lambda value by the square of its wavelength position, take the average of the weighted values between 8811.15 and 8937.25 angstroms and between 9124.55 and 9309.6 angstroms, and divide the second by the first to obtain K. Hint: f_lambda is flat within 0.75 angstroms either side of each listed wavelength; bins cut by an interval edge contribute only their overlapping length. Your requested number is 1.2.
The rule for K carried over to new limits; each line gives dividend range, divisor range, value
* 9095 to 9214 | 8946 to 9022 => 1.25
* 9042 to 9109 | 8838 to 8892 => 1.06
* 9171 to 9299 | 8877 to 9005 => 1.05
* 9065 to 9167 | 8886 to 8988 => 1.31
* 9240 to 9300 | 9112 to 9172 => 0.72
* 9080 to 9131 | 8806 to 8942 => 1.39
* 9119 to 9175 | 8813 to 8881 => 1.55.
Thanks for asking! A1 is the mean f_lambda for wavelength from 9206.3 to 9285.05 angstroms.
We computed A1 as 14.6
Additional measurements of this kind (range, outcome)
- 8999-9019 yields 15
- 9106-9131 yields 25.2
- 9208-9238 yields 14.8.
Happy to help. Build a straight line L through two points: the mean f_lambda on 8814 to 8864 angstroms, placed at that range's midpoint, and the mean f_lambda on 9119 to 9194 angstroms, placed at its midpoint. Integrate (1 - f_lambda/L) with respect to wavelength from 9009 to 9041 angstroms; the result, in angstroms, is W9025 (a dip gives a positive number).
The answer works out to 5.0 angstroms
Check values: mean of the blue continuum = 15.1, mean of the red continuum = 20.2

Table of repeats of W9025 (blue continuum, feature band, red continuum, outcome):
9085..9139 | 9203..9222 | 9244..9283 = 2.4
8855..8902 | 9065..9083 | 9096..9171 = 3.1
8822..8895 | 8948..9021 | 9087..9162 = 9.8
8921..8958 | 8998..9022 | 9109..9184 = 2.5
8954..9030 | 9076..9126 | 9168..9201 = -4.2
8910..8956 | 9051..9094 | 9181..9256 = -0.9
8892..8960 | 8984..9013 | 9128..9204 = 2.0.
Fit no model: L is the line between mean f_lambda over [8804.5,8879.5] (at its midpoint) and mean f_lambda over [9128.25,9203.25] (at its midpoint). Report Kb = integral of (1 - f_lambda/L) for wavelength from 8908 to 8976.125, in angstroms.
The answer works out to 4.8 angstroms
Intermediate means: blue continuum 15.2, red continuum 18.5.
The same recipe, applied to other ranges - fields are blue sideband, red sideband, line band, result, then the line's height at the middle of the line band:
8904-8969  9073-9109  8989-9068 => 0.78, 15.2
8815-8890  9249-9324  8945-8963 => -0.31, 14.9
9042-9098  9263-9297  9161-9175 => 0.60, 15.3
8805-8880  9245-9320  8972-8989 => -0.50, 15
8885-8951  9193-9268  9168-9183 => 0.55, 14.8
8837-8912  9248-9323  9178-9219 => -1.18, 14.5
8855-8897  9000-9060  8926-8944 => 0.23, 15.1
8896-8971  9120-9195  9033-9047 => 1.93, 17.5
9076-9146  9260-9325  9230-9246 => 1.57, 16.2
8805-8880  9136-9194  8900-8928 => 0.14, 15.2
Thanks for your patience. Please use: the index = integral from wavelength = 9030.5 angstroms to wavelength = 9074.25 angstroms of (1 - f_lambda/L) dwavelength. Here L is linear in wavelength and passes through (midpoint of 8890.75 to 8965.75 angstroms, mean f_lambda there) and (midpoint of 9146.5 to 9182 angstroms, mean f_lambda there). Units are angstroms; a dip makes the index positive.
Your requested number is -0.6 angstroms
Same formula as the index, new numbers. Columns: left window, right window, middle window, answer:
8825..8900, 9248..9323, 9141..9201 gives -1.39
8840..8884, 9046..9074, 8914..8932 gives 0.26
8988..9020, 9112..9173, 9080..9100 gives 4.27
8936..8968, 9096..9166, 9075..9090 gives 2.94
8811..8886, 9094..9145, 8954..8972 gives 3.26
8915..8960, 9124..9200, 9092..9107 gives 2.75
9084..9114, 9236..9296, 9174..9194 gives 0.27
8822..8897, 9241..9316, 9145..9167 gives -0.65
